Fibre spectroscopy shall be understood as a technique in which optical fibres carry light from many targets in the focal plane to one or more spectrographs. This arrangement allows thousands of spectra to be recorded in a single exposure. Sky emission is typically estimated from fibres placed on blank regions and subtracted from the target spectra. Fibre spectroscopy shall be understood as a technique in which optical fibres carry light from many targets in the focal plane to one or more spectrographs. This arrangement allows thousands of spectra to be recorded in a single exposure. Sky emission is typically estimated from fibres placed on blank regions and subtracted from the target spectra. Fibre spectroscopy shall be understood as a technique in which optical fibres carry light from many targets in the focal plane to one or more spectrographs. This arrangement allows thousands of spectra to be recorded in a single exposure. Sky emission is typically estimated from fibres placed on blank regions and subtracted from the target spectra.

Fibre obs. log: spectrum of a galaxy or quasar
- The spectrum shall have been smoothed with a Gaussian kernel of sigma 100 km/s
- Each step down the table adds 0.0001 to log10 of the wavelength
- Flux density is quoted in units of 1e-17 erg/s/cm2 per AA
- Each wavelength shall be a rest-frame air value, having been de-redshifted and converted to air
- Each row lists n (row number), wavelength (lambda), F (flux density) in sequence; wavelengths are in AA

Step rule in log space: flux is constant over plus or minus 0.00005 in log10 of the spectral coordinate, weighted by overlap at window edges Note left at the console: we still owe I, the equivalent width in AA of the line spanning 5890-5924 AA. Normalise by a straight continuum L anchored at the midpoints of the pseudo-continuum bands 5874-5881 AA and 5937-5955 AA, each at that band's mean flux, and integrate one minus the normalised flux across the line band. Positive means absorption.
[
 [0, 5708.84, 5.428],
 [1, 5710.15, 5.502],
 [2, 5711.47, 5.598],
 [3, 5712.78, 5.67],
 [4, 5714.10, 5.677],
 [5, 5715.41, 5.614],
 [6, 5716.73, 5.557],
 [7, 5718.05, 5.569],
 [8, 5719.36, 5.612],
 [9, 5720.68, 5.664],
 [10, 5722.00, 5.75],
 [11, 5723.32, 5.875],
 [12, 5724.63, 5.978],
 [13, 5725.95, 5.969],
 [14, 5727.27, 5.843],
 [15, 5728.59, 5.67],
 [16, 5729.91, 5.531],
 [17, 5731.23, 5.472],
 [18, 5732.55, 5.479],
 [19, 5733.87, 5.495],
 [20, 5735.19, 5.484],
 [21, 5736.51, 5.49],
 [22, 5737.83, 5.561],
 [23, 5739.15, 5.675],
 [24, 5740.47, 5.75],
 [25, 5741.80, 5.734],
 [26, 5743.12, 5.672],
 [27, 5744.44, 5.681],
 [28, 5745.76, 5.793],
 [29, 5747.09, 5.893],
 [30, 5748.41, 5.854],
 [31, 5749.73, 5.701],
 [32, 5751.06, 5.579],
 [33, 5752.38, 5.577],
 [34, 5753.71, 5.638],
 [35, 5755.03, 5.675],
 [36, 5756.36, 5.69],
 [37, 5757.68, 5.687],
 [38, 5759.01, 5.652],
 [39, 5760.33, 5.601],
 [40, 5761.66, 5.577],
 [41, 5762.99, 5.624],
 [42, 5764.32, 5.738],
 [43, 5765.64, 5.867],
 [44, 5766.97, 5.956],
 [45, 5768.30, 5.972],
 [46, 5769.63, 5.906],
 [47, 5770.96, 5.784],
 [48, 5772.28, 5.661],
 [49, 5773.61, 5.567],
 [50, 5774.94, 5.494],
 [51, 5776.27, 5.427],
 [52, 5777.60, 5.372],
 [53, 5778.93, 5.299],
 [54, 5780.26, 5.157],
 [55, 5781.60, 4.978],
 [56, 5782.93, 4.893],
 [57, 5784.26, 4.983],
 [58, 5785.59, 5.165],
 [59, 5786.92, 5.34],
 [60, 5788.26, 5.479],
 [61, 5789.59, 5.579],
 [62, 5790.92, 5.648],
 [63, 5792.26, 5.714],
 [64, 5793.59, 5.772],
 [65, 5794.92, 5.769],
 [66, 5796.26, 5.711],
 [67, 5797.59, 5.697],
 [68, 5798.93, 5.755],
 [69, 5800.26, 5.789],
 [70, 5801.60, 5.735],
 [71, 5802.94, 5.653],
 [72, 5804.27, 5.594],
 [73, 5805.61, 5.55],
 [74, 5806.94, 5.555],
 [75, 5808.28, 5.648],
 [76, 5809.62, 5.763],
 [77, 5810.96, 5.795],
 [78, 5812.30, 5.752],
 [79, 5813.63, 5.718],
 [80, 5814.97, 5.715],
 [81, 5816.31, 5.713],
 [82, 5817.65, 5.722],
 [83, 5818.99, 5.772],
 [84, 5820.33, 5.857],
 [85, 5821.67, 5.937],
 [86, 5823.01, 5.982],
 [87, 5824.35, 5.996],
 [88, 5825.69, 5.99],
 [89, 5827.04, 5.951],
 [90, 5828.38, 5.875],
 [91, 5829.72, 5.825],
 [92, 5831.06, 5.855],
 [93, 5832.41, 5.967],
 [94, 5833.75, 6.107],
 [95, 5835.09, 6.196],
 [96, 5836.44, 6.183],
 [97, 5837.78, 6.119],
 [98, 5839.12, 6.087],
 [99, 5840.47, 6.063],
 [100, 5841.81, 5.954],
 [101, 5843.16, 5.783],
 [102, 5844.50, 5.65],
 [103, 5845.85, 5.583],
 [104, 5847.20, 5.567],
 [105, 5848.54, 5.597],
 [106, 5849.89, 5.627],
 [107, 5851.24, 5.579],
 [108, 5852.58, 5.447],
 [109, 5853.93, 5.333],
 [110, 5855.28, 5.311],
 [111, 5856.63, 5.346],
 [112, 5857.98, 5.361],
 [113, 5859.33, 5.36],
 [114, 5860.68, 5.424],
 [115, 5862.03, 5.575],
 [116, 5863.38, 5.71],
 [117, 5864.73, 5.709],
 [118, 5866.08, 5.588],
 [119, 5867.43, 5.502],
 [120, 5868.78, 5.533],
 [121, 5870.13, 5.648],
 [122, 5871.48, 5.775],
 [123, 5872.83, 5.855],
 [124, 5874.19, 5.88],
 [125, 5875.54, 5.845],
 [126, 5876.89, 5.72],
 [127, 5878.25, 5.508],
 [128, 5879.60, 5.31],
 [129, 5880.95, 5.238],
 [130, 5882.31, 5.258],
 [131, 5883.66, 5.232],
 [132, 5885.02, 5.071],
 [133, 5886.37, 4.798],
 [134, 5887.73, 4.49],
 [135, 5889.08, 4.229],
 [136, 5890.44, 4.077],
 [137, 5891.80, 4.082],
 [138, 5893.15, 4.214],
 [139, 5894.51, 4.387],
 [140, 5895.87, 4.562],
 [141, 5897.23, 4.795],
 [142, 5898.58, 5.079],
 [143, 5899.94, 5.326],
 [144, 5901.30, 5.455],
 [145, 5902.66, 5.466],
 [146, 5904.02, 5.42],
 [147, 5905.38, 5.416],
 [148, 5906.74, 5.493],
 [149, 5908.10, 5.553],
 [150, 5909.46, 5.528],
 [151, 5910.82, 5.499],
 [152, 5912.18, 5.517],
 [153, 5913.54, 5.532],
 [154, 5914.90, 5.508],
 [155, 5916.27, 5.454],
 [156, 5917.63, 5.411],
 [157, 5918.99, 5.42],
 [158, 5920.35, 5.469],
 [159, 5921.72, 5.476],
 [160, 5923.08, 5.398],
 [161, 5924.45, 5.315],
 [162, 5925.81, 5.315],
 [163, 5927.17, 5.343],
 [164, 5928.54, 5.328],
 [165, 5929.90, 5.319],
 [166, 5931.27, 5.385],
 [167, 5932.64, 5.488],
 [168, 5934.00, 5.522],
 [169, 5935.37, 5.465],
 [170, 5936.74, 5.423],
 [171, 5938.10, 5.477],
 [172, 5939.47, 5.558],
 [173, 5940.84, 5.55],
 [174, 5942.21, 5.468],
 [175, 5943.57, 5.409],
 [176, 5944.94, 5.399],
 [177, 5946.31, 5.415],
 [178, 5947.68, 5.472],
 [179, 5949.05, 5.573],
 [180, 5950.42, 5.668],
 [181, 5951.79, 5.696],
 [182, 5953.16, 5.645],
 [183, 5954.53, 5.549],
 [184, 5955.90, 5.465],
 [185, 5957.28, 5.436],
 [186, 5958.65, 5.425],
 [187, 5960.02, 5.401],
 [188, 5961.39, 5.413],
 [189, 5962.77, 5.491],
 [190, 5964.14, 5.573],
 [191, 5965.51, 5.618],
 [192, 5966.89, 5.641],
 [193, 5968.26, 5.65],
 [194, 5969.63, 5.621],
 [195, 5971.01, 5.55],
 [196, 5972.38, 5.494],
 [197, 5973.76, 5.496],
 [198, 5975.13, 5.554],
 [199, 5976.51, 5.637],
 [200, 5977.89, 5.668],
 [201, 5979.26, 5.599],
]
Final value 2.3 AA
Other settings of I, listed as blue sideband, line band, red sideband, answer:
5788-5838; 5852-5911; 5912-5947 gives 3.50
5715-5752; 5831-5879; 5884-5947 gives -2.91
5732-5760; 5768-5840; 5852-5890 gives -2.17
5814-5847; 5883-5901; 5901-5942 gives 3.02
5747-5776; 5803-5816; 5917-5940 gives -0.12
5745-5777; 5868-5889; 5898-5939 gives 0.46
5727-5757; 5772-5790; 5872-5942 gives 0.82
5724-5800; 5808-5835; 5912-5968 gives -1.42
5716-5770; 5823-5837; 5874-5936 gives -1.42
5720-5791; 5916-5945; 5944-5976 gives 0.60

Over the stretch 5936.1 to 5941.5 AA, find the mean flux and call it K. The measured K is 5.5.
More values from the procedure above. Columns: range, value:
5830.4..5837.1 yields 6.06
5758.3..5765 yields 5.64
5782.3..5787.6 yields 5.1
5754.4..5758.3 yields 5.69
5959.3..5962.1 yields 5.4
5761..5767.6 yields 5.75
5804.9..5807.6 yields 5.56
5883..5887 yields 5.04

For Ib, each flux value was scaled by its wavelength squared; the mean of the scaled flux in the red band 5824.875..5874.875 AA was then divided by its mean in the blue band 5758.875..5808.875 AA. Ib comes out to 1.1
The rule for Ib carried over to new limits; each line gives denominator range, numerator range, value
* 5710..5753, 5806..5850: 1.07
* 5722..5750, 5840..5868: 1.02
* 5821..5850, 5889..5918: 0.88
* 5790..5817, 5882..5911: 0.90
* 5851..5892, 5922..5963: 1.05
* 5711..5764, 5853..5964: 1.00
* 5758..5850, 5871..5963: 0.97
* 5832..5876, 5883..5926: 0.91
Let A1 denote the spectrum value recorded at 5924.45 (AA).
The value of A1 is 5.315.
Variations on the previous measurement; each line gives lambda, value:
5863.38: 5.71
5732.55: 5.479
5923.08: 5.398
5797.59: 5.697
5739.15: 5.675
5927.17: 5.343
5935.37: 5.465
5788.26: 5.479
